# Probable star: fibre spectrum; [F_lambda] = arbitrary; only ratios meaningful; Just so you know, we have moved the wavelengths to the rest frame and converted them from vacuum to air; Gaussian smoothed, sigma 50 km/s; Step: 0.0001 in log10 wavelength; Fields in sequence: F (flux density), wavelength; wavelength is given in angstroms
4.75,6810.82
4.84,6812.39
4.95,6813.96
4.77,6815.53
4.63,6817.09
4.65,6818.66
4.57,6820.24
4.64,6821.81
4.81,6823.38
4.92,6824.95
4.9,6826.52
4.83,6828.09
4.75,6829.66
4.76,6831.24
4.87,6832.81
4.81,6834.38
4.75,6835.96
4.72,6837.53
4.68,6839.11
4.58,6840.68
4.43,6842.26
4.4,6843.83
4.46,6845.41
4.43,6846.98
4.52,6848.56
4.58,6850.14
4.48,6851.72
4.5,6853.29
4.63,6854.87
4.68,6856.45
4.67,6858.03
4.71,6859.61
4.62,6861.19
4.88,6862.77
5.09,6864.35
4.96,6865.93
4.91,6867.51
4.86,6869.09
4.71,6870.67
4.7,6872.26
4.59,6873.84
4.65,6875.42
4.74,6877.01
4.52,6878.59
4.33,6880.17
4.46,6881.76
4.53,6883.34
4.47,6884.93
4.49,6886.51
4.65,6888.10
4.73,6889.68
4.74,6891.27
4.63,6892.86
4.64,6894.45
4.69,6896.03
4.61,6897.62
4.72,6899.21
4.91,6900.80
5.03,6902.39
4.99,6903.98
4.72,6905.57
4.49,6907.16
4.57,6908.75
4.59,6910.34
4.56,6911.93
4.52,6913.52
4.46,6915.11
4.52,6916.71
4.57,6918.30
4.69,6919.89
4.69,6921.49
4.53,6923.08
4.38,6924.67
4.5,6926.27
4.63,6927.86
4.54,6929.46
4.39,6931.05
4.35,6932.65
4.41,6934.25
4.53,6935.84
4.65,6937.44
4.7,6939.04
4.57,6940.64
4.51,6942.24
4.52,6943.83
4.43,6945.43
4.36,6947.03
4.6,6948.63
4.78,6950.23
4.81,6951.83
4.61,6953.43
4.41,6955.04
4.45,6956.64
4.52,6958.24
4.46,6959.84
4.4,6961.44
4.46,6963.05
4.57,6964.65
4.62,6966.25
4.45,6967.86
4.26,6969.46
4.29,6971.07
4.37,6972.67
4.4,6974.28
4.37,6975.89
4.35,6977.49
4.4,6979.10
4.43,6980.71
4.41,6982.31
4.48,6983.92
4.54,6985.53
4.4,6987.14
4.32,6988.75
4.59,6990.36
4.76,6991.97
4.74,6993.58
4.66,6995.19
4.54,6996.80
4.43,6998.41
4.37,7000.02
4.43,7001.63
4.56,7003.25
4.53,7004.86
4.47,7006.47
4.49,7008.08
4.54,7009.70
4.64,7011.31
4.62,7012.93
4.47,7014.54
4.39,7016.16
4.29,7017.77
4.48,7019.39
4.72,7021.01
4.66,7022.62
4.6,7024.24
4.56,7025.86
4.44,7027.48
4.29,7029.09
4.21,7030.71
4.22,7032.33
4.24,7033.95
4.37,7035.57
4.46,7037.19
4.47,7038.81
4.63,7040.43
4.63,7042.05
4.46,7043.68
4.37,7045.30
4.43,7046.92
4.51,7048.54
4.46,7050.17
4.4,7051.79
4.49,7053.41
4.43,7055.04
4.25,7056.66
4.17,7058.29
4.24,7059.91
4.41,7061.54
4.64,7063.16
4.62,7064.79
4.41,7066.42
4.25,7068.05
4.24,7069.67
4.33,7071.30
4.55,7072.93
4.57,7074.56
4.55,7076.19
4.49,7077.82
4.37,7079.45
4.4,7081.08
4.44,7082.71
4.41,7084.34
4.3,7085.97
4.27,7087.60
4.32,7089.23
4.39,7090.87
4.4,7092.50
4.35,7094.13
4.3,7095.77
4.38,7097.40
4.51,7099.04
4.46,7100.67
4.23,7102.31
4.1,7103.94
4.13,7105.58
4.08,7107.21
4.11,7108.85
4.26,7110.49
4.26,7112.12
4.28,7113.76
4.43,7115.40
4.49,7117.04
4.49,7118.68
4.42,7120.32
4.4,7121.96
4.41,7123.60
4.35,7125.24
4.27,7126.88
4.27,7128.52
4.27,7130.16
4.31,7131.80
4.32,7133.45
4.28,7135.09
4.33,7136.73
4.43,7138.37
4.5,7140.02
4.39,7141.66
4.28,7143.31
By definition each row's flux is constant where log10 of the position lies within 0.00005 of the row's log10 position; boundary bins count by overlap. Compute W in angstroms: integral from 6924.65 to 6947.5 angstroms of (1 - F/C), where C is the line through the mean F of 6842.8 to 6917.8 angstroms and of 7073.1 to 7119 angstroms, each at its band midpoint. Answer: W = 0.32 angstroms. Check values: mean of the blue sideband 4.64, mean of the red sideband 4.35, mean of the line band 4.5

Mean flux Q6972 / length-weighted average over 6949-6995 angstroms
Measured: 4.49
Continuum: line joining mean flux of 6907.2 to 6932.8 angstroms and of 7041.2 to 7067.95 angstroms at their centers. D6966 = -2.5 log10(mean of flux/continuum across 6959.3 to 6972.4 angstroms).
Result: 0.015 mag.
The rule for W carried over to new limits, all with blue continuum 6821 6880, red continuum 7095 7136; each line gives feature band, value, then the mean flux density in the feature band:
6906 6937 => 0.4 angstroms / 4.53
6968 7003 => 0.3 angstroms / 4.46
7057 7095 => -0.2 angstroms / 4.39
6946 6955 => -0.1 angstroms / 4.6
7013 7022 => -0.1 angstroms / 4.49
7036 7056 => -0.3 angstroms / 4.47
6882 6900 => 0.0 angstroms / 4.62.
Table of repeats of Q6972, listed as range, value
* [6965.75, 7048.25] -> 4.47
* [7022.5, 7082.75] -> 4.42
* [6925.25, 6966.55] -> 4.53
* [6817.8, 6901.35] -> 4.67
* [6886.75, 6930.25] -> 4.64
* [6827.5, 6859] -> 4.63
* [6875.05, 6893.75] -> 4.58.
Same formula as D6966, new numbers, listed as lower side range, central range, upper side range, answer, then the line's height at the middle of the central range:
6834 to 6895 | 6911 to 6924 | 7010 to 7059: 0.00 mag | 4.58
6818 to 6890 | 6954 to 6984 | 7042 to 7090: 0.02 mag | 4.53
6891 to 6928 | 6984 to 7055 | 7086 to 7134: -0.01 mag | 4.46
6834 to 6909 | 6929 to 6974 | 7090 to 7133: 0.01 mag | 4.55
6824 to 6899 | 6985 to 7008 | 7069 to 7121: -0.01 mag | 4.48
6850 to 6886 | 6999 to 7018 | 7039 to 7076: 0.00 mag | 4.49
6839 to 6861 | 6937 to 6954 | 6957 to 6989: -0.03 mag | 4.46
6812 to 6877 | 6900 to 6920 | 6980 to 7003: -0.01 mag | 4.62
